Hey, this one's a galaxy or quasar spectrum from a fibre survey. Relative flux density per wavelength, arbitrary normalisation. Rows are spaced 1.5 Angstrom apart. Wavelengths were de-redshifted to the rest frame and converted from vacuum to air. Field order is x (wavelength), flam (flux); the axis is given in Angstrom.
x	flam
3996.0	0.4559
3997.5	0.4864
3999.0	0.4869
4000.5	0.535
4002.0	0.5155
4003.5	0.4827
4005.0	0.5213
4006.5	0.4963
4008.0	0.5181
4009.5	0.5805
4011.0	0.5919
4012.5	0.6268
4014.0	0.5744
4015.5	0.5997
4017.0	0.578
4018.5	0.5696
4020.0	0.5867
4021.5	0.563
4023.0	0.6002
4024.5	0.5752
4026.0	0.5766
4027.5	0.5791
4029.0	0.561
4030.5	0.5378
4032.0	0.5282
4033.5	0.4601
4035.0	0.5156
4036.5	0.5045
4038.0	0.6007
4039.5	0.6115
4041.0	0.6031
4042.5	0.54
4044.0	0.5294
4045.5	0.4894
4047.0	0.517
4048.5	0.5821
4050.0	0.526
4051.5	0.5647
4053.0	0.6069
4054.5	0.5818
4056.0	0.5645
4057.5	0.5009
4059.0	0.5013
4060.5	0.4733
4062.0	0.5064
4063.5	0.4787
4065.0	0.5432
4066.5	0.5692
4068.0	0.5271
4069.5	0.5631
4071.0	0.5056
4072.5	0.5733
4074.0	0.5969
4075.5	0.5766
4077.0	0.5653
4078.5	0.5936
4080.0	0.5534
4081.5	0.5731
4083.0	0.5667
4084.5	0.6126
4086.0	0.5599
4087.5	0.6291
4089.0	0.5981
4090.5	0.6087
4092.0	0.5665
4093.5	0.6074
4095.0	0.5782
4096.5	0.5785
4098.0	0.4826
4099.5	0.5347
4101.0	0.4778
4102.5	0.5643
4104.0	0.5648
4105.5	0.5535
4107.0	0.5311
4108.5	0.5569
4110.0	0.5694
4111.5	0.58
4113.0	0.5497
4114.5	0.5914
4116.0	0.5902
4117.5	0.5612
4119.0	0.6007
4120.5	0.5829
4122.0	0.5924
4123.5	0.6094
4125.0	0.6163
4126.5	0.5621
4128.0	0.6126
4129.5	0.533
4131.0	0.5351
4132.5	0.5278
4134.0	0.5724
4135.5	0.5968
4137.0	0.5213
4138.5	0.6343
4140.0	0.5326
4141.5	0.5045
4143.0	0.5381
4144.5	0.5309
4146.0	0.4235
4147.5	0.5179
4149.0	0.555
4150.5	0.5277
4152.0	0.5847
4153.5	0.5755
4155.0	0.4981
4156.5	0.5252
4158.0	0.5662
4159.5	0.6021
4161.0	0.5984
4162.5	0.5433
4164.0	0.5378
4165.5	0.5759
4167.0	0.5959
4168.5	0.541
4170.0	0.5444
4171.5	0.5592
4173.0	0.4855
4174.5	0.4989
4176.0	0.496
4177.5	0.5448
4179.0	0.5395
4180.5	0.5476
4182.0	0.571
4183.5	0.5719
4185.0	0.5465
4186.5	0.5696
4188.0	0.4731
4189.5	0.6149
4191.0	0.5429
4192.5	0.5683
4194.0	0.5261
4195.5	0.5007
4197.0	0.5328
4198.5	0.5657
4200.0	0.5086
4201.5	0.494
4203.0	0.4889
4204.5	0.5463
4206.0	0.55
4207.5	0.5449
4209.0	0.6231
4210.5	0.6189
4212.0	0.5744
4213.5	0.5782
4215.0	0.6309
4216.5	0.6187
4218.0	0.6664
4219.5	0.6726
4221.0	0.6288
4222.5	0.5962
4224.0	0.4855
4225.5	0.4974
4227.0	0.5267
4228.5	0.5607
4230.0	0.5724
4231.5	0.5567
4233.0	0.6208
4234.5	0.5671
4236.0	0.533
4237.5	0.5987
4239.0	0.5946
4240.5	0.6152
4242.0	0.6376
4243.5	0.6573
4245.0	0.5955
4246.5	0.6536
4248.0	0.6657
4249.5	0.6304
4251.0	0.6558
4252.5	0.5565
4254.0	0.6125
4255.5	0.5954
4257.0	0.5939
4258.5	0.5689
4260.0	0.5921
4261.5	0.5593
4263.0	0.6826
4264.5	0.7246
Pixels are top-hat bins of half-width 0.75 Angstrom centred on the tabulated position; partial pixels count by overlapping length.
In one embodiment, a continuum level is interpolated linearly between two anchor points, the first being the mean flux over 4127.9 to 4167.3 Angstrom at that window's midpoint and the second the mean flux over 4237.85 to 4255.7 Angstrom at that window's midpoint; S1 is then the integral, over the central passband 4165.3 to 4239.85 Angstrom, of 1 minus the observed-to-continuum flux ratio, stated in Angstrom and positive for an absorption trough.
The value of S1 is 3.87 Angstrom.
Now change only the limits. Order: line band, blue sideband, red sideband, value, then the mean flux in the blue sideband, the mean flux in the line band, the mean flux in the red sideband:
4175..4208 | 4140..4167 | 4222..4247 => 1.3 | 0.543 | 0.538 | 0.58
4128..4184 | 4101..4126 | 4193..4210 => 1.0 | 0.573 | 0.545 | 0.536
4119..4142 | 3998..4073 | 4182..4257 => -0.3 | 0.546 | 0.571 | 0.578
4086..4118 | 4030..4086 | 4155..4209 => -1.1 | 0.547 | 0.565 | 0.544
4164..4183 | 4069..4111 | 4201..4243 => 1.1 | 0.566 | 0.542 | 0.579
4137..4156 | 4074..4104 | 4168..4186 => 0.5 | 0.57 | 0.535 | 0.538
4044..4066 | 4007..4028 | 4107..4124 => 1.8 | 0.579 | 0.532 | 0.578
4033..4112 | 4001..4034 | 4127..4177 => -0.2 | 0.556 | 0.553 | 0.545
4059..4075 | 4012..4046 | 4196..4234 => 0.9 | 0.561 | 0.533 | 0.57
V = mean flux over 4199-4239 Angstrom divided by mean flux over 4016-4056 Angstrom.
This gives 1.0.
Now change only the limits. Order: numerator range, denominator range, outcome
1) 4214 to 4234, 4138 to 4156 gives 1.10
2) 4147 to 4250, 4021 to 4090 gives 1.02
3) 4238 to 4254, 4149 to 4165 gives 1.12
